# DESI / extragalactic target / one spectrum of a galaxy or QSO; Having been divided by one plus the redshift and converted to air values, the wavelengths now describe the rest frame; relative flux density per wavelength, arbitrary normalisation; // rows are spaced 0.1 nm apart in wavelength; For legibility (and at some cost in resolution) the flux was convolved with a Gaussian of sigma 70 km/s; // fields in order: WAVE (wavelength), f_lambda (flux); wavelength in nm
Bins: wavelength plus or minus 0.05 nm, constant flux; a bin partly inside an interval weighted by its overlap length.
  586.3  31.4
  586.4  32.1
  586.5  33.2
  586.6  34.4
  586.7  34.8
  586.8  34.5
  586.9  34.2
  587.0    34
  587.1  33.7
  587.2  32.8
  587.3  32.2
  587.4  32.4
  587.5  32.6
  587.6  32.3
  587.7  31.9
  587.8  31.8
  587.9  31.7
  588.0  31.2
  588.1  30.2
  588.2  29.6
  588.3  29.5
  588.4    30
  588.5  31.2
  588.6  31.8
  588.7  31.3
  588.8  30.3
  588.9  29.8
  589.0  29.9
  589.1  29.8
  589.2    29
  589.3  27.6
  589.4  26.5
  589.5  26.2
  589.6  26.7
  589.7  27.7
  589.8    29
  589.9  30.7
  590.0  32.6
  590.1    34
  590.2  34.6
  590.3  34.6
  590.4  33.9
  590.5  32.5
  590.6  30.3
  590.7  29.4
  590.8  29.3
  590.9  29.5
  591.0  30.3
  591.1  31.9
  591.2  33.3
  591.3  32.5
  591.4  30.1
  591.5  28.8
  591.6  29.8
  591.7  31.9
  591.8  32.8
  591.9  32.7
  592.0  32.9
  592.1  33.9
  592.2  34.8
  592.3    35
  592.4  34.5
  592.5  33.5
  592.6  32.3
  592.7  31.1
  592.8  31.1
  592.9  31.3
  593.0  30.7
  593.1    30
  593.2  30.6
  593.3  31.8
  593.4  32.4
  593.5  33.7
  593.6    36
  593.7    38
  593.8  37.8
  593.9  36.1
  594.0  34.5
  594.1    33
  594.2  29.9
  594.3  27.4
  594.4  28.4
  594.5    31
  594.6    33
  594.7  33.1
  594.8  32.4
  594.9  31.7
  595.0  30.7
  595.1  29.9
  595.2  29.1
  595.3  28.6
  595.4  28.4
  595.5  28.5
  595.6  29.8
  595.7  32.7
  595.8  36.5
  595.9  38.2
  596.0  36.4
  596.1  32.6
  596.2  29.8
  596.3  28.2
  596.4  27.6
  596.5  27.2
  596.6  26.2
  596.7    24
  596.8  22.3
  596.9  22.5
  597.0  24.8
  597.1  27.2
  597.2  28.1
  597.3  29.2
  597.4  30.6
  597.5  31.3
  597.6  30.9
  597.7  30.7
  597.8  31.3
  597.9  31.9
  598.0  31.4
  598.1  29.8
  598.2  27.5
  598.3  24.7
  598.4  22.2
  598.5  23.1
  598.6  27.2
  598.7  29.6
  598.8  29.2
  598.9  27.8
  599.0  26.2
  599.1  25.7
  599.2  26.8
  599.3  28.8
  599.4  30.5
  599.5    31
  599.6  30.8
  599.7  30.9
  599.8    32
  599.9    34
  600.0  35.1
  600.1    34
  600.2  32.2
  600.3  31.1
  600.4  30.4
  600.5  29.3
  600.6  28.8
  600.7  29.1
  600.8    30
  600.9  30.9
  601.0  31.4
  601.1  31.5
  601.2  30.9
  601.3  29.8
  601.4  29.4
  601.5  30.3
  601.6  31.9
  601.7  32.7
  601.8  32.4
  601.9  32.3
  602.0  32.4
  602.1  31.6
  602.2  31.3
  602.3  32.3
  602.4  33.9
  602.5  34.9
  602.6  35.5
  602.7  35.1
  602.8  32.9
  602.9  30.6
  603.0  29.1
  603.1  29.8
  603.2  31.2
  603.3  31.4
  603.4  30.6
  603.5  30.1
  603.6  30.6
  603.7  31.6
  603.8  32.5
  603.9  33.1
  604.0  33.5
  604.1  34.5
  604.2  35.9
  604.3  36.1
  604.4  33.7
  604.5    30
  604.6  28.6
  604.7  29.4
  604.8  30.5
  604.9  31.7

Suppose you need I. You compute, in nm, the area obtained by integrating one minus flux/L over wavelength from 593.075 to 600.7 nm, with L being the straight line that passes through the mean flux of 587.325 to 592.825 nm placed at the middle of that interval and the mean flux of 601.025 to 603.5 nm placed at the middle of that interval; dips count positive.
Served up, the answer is 0.32 nm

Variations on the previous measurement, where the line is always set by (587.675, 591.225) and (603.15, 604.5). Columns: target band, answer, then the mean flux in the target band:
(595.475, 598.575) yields 0.26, 28.9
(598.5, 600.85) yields 0.16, 29.9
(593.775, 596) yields -0.04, 31.9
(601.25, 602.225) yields 0.03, 31.4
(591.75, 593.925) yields -0.16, 33.3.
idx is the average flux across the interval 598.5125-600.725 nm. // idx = 29.9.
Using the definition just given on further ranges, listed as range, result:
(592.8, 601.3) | 30.3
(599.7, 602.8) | 31.9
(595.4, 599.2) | 28.7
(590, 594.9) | 32.3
